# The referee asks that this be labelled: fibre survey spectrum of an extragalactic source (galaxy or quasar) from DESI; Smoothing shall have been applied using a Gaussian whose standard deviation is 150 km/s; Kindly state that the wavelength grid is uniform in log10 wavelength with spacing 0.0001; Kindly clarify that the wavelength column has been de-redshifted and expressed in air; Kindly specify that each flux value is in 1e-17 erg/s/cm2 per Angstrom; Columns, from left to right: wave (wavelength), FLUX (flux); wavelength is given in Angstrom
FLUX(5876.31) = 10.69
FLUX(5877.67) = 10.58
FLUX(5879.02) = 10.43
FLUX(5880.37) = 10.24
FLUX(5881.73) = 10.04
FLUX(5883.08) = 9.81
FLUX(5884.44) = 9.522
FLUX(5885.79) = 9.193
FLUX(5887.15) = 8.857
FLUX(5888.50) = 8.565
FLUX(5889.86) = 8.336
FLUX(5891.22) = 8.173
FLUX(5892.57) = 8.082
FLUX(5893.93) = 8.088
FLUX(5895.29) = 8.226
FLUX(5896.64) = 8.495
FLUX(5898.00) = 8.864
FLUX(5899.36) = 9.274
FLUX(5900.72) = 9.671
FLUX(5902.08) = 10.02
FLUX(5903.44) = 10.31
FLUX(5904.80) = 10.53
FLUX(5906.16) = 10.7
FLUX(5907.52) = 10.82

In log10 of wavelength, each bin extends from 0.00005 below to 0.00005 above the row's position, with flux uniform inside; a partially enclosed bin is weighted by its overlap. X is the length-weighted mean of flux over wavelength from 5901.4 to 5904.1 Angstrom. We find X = 10.2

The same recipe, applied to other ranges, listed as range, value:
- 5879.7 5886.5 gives 9.75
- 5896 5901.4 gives 9.07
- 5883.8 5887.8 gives 9.19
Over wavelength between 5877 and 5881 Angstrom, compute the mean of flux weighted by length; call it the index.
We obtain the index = 10.4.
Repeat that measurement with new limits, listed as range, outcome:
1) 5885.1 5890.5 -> 8.75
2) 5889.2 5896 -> 8.19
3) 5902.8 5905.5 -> 10.4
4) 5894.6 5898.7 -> 8.53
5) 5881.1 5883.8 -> 9.91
